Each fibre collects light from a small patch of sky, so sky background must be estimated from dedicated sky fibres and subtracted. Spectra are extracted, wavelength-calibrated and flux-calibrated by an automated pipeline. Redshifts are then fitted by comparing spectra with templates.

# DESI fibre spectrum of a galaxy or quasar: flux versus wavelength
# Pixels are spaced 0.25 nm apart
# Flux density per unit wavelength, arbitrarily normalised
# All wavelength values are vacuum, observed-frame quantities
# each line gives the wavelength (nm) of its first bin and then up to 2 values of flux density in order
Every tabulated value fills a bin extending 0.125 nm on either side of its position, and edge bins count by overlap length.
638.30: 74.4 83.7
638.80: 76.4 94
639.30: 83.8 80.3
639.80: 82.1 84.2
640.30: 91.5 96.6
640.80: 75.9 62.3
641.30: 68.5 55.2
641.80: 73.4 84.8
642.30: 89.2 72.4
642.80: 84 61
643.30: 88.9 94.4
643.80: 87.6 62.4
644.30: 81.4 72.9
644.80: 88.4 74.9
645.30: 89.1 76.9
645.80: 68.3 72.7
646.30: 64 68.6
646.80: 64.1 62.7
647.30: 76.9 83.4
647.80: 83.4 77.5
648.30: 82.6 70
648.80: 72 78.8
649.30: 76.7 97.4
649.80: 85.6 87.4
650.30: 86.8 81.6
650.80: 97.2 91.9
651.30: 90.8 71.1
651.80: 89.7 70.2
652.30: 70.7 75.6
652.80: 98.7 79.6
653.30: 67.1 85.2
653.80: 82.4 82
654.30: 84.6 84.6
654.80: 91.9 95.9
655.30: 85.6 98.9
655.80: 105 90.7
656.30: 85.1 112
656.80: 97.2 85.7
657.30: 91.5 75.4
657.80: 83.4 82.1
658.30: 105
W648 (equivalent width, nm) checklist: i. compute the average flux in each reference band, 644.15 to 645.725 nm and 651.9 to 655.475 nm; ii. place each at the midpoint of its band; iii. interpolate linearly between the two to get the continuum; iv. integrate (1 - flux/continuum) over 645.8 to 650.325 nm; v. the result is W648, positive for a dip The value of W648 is 0.23 nm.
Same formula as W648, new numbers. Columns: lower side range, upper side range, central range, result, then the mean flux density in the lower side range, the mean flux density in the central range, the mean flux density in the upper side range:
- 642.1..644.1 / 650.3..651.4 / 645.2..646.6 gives 0.181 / 80.8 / 73.2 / 90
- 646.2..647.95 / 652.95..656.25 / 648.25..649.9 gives -0.090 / 72.1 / 80.3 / 87.2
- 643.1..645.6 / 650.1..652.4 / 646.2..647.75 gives 0.216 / 81.2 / 70.7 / 83.6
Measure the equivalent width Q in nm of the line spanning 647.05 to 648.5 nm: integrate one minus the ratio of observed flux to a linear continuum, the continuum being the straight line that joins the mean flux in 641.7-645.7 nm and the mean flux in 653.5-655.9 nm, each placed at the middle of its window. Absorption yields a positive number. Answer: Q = 0.09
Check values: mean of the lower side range 80.1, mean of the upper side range 89.6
